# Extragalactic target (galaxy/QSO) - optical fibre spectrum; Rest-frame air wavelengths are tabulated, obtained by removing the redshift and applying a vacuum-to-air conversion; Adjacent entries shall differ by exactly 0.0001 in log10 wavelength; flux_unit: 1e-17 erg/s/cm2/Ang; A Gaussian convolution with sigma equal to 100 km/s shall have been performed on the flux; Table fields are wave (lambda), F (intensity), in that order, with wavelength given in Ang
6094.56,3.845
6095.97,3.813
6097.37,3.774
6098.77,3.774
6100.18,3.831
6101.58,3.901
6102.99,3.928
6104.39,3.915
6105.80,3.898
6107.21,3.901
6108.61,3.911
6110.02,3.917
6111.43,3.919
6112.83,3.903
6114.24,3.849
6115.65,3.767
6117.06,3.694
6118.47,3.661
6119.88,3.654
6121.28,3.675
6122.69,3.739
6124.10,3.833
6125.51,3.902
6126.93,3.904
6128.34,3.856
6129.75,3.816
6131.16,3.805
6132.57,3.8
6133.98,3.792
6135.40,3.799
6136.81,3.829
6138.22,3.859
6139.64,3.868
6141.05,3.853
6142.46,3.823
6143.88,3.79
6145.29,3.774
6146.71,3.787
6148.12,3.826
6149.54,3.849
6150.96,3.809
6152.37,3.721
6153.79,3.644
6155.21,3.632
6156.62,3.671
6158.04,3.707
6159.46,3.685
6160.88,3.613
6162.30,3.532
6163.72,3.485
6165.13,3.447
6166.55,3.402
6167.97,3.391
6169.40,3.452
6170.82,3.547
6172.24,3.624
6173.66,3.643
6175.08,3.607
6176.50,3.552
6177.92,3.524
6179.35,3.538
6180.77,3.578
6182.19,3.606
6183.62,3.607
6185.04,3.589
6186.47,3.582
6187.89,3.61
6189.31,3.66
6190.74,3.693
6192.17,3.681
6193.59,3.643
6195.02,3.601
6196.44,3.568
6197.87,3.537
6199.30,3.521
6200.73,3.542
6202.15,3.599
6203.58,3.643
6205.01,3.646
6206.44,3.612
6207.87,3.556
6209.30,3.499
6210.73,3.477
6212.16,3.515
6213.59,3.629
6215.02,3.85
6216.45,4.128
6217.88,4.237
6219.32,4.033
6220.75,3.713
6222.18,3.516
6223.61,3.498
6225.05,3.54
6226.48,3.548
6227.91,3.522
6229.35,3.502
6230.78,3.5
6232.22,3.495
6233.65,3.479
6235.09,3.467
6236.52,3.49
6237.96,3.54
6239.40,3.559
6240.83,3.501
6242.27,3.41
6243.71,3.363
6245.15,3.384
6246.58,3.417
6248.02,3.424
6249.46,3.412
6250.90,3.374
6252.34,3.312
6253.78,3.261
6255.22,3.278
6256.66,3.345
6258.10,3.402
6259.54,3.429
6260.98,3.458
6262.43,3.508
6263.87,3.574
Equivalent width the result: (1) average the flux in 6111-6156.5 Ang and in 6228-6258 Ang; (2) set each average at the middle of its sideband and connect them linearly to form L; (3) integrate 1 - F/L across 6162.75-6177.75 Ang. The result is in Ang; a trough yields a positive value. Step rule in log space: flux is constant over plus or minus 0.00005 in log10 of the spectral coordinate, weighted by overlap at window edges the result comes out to 0.6 Ang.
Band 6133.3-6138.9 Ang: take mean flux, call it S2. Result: 3.82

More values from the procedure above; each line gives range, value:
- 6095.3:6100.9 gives 3.8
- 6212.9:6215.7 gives 3.74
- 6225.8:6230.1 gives 3.53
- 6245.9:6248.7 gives 3.42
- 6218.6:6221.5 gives 3.87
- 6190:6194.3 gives 3.67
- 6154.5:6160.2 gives 3.67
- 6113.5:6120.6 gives 3.73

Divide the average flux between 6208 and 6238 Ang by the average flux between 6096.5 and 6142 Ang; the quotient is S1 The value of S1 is 0.95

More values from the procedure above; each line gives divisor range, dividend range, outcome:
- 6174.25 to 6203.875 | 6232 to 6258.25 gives 0.95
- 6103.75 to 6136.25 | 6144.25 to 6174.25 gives 0.95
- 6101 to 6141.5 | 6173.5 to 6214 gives 0.94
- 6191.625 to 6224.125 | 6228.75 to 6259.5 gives 0.93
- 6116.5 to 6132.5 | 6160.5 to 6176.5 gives 0.93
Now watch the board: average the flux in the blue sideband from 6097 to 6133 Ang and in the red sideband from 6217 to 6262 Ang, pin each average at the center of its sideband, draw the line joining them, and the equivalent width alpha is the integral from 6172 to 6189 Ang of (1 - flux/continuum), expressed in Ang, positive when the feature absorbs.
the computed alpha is 0.3 Ang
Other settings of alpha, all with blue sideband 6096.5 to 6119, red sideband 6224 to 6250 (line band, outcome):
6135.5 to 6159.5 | -0.3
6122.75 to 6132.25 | -0.1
